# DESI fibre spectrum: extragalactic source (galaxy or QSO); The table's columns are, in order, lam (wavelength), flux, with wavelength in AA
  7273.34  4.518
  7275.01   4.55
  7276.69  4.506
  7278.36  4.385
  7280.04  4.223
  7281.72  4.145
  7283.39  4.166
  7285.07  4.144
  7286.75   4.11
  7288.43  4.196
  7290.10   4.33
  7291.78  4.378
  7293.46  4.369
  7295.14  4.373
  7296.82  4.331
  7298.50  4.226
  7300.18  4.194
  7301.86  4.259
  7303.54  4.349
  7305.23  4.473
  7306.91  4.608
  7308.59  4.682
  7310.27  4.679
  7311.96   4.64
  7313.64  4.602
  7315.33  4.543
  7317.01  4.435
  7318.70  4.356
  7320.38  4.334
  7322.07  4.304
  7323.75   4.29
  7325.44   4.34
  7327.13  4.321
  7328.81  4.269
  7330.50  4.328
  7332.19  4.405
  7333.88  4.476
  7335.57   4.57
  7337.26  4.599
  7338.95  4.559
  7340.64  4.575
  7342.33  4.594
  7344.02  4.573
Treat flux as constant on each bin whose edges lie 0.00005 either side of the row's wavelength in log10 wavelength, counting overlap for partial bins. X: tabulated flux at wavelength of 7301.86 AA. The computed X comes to 4.259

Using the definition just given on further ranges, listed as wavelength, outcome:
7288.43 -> 4.196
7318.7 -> 4.356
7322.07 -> 4.304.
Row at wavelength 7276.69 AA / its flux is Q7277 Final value 4.506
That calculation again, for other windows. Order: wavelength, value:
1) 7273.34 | 4.518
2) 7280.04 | 4.223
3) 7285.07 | 4.144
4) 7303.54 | 4.349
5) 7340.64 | 4.575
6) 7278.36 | 4.385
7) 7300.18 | 4.194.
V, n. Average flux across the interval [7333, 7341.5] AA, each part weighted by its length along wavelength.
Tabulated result 4.55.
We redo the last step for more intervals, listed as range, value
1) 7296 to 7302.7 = 4.25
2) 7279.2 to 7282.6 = 4.19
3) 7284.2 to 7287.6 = 4.12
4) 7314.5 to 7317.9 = 4.49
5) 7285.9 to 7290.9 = 4.21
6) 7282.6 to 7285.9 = 4.15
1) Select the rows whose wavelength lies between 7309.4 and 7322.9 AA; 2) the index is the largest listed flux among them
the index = 4.679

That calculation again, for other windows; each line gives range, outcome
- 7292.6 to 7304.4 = 4.373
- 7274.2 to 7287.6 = 4.55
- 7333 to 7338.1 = 4.599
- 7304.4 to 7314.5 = 4.682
